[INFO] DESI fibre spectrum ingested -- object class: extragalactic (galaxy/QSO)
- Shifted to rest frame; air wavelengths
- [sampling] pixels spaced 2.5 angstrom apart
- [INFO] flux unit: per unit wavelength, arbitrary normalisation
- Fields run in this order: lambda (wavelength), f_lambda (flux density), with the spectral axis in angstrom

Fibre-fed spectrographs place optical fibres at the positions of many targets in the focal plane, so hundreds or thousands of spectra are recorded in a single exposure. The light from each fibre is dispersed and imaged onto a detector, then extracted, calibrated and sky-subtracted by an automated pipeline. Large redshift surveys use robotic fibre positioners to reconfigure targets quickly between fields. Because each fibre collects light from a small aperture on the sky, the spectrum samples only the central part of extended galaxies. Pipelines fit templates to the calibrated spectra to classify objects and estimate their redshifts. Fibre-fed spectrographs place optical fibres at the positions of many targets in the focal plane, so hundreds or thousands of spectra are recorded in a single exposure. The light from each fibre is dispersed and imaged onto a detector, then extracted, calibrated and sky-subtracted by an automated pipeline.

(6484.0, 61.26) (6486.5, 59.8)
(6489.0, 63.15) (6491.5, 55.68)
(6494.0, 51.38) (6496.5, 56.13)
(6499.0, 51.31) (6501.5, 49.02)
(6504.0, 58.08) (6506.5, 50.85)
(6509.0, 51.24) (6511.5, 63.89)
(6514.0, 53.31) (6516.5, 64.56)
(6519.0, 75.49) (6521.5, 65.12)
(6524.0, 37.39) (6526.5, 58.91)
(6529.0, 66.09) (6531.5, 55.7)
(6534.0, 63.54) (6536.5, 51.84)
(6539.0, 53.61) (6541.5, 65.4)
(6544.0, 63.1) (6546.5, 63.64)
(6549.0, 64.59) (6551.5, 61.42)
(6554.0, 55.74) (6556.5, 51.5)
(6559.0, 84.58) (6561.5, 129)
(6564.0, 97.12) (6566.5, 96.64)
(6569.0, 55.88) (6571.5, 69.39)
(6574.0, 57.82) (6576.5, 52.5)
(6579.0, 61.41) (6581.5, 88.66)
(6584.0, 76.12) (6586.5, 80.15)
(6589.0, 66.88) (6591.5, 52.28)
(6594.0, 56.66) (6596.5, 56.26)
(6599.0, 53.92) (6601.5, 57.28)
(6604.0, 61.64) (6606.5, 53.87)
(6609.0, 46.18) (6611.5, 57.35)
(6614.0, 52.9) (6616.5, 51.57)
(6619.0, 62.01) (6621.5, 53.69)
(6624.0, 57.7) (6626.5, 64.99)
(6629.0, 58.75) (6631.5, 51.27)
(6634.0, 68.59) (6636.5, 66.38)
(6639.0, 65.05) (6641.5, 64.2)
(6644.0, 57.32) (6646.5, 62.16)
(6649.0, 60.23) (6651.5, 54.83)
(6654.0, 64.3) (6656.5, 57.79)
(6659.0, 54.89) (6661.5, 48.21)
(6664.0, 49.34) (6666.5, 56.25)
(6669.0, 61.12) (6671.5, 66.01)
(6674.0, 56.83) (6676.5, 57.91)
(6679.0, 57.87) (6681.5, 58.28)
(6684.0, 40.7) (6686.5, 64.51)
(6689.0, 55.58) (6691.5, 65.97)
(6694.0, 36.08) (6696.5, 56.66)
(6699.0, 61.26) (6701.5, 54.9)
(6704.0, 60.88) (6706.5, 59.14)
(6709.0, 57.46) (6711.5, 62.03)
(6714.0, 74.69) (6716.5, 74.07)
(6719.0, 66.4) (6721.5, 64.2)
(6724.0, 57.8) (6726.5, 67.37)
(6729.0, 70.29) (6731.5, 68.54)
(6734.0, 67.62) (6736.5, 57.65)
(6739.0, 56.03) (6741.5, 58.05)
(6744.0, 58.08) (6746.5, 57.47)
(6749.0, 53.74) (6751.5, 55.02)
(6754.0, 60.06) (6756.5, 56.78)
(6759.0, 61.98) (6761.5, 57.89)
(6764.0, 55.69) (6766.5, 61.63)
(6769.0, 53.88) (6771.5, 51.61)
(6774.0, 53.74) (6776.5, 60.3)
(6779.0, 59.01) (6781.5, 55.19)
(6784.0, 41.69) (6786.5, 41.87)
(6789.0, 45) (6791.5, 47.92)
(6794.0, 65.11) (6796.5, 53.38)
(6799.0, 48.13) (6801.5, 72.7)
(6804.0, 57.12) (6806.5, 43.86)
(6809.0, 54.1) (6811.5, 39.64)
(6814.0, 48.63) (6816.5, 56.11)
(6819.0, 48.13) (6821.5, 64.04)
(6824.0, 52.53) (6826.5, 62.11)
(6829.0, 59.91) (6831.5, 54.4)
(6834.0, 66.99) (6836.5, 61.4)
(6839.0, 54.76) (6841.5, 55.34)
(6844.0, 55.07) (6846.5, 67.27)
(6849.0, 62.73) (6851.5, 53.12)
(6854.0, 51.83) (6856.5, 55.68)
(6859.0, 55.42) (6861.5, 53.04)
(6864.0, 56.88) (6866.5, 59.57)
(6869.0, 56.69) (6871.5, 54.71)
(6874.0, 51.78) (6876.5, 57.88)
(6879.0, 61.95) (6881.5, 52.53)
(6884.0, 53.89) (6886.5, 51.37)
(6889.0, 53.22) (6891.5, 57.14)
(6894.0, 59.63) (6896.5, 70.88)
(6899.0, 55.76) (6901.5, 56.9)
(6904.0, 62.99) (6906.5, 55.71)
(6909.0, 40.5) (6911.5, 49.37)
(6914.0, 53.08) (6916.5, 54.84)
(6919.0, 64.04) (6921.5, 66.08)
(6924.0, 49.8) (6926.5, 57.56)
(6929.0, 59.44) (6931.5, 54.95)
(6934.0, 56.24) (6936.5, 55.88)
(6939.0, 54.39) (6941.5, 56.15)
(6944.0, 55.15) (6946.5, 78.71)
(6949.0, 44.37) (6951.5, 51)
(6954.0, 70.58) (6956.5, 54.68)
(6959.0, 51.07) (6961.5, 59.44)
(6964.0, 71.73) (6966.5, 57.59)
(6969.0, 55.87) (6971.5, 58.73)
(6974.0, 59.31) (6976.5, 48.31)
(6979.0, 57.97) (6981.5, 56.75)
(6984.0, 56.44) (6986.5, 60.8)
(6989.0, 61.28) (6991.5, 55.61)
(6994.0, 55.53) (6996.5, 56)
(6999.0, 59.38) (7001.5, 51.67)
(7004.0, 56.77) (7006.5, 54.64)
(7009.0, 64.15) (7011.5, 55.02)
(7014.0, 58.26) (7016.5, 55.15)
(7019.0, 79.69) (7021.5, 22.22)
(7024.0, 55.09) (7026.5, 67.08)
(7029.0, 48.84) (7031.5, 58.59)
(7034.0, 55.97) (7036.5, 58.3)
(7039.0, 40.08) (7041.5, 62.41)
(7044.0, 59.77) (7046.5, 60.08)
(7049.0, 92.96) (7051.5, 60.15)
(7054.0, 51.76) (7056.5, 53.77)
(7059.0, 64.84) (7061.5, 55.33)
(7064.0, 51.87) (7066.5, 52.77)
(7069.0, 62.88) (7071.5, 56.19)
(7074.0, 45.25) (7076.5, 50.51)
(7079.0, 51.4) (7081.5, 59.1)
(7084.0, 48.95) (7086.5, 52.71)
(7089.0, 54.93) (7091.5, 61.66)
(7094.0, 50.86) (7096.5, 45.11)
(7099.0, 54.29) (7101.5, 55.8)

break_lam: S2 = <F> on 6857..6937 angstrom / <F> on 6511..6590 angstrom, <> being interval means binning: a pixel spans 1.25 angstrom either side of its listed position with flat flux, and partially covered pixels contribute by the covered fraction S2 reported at 0.84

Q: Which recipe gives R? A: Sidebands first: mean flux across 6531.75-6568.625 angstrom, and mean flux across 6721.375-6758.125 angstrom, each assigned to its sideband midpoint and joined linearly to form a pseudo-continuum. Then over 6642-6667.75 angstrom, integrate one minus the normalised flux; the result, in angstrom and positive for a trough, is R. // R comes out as 3.3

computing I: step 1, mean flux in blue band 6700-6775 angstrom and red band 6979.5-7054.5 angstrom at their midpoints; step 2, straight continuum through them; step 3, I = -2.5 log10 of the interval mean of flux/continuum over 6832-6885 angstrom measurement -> 0.04 mag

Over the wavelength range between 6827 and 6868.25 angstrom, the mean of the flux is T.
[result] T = 57.8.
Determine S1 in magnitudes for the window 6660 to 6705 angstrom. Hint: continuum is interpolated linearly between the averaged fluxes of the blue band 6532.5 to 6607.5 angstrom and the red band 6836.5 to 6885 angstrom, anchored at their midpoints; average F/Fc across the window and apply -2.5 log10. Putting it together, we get 0.12 mag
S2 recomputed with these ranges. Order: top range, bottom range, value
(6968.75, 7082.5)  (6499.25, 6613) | 0.90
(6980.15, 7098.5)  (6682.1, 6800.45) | 0.98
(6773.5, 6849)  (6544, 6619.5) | 0.84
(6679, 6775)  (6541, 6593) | 0.83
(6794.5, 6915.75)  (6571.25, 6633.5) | 0.93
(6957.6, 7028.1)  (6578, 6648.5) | 0.94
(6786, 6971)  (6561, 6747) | 0.91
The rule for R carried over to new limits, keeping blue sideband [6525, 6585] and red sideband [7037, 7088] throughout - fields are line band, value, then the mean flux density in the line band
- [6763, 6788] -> 3.9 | 53.4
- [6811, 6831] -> 2.5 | 54.4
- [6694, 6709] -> 1.9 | 56.6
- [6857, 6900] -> 3.0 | 56.6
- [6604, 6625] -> 3.8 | 54.8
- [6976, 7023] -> 1.5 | 56.2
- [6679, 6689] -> 1.6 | 55.1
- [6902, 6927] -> 1.9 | 55.4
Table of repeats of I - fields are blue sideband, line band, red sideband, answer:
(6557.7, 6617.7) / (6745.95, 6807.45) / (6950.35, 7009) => 0.14 mag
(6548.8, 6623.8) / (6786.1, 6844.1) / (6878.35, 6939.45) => 0.08 mag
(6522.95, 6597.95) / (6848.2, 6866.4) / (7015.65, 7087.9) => 0.09 mag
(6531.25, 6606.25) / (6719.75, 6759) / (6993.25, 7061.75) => 0.05 mag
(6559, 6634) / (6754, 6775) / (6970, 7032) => 0.09 mag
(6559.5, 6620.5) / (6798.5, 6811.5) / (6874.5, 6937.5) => 0.11 mag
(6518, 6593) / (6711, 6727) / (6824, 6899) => -0.08 mag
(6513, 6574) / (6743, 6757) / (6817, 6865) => 0.06 mag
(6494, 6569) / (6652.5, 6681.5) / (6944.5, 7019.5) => 0.09 mag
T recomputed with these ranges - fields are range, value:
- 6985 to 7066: 57.5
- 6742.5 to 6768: 57.8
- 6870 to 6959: 56.6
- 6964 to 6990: 58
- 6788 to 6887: 55.6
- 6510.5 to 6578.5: 65.8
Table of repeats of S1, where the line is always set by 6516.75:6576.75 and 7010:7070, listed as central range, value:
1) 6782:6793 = 0.344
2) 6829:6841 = 0.040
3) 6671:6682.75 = 0.094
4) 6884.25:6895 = 0.099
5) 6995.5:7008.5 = 0.041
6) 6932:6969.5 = 0.020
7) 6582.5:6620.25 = 0.113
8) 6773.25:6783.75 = 0.123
